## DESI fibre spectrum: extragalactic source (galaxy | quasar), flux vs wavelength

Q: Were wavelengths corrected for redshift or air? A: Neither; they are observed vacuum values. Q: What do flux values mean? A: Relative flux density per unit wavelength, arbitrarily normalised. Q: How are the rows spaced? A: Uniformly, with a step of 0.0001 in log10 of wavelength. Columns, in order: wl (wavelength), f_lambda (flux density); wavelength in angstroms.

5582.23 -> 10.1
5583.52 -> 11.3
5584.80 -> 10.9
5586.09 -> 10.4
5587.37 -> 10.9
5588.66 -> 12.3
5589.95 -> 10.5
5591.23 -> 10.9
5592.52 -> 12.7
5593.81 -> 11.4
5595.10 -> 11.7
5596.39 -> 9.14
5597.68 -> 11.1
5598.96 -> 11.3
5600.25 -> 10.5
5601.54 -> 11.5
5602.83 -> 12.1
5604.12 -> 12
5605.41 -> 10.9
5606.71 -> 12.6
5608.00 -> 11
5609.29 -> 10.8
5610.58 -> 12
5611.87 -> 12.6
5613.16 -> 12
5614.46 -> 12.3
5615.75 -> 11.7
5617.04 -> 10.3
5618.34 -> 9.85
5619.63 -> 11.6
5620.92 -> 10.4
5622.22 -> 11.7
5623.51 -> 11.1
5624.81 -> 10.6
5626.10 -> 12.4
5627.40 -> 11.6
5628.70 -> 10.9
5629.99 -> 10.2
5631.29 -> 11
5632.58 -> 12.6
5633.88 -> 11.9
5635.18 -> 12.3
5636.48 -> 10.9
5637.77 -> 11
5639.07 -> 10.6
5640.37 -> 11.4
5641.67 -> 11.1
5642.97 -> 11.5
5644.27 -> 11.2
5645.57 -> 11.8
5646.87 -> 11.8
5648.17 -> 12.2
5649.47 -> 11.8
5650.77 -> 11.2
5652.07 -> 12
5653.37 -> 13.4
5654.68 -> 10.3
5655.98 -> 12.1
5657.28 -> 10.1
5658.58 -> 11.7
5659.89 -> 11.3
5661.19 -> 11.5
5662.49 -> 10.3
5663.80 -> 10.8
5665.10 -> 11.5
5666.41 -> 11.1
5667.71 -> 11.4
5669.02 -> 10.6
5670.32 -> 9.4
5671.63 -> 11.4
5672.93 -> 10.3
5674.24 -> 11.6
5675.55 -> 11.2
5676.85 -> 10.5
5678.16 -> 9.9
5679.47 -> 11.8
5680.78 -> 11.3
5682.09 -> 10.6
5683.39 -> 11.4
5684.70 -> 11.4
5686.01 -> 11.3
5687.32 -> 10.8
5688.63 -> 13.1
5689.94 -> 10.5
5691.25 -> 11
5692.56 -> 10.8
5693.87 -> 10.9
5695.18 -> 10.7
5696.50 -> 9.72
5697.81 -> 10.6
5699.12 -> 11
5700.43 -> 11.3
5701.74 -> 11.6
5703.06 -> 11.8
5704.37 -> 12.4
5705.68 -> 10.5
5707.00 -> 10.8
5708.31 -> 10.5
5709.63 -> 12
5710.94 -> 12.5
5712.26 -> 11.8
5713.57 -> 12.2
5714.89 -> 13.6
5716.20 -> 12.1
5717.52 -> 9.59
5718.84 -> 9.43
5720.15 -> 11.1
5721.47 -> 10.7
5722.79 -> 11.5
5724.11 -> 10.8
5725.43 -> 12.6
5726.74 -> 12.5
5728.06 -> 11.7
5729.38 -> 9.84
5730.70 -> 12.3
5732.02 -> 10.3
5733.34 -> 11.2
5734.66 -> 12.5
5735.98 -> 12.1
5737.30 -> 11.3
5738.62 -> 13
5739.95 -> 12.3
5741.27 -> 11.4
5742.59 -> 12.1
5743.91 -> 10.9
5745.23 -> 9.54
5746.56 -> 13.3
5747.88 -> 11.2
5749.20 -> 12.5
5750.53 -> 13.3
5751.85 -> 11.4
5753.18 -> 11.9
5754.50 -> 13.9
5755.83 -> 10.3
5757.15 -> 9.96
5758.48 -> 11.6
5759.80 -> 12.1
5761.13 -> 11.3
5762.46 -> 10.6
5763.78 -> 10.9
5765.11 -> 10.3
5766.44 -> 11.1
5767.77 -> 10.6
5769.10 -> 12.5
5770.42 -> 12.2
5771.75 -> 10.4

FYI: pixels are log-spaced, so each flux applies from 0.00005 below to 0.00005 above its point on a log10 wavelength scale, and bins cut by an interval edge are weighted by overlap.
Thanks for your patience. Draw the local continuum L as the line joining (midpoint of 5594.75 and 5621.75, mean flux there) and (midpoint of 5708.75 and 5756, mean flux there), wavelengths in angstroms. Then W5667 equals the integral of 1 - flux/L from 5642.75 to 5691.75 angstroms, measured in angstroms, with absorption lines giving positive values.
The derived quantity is 1.1 angstroms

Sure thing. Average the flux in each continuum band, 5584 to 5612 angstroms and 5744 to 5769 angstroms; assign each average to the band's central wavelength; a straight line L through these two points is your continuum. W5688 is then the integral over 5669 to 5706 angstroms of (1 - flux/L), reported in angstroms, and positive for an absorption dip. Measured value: 1.2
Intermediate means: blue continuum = 11.3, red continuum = 11.4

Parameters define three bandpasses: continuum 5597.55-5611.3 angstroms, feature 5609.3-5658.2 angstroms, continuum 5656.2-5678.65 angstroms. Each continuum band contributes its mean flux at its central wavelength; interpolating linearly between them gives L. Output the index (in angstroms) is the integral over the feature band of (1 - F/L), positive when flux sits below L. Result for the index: -1.07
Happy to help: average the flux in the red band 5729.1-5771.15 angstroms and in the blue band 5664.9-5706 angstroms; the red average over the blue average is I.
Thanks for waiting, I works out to 1.0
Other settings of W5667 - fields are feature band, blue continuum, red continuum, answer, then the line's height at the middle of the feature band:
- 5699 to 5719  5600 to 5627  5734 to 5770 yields 0.1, 11.6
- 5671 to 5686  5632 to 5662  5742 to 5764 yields 0.7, 11.6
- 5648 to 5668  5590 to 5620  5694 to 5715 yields -0.1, 11.4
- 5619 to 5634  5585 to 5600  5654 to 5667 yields -0.3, 11.1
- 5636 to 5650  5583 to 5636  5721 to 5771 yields 0.0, 11.4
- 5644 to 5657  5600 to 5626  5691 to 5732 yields -0.4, 11.4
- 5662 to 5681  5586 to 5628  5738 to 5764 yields 1.0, 11.5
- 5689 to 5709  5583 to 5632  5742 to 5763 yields 0.9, 11.5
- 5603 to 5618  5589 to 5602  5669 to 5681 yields -0.8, 11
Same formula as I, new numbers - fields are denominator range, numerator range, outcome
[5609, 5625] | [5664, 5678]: 0.96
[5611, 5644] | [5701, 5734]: 1.01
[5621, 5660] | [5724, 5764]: 1.02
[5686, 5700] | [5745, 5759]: 1.08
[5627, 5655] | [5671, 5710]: 0.96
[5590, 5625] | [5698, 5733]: 1.01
